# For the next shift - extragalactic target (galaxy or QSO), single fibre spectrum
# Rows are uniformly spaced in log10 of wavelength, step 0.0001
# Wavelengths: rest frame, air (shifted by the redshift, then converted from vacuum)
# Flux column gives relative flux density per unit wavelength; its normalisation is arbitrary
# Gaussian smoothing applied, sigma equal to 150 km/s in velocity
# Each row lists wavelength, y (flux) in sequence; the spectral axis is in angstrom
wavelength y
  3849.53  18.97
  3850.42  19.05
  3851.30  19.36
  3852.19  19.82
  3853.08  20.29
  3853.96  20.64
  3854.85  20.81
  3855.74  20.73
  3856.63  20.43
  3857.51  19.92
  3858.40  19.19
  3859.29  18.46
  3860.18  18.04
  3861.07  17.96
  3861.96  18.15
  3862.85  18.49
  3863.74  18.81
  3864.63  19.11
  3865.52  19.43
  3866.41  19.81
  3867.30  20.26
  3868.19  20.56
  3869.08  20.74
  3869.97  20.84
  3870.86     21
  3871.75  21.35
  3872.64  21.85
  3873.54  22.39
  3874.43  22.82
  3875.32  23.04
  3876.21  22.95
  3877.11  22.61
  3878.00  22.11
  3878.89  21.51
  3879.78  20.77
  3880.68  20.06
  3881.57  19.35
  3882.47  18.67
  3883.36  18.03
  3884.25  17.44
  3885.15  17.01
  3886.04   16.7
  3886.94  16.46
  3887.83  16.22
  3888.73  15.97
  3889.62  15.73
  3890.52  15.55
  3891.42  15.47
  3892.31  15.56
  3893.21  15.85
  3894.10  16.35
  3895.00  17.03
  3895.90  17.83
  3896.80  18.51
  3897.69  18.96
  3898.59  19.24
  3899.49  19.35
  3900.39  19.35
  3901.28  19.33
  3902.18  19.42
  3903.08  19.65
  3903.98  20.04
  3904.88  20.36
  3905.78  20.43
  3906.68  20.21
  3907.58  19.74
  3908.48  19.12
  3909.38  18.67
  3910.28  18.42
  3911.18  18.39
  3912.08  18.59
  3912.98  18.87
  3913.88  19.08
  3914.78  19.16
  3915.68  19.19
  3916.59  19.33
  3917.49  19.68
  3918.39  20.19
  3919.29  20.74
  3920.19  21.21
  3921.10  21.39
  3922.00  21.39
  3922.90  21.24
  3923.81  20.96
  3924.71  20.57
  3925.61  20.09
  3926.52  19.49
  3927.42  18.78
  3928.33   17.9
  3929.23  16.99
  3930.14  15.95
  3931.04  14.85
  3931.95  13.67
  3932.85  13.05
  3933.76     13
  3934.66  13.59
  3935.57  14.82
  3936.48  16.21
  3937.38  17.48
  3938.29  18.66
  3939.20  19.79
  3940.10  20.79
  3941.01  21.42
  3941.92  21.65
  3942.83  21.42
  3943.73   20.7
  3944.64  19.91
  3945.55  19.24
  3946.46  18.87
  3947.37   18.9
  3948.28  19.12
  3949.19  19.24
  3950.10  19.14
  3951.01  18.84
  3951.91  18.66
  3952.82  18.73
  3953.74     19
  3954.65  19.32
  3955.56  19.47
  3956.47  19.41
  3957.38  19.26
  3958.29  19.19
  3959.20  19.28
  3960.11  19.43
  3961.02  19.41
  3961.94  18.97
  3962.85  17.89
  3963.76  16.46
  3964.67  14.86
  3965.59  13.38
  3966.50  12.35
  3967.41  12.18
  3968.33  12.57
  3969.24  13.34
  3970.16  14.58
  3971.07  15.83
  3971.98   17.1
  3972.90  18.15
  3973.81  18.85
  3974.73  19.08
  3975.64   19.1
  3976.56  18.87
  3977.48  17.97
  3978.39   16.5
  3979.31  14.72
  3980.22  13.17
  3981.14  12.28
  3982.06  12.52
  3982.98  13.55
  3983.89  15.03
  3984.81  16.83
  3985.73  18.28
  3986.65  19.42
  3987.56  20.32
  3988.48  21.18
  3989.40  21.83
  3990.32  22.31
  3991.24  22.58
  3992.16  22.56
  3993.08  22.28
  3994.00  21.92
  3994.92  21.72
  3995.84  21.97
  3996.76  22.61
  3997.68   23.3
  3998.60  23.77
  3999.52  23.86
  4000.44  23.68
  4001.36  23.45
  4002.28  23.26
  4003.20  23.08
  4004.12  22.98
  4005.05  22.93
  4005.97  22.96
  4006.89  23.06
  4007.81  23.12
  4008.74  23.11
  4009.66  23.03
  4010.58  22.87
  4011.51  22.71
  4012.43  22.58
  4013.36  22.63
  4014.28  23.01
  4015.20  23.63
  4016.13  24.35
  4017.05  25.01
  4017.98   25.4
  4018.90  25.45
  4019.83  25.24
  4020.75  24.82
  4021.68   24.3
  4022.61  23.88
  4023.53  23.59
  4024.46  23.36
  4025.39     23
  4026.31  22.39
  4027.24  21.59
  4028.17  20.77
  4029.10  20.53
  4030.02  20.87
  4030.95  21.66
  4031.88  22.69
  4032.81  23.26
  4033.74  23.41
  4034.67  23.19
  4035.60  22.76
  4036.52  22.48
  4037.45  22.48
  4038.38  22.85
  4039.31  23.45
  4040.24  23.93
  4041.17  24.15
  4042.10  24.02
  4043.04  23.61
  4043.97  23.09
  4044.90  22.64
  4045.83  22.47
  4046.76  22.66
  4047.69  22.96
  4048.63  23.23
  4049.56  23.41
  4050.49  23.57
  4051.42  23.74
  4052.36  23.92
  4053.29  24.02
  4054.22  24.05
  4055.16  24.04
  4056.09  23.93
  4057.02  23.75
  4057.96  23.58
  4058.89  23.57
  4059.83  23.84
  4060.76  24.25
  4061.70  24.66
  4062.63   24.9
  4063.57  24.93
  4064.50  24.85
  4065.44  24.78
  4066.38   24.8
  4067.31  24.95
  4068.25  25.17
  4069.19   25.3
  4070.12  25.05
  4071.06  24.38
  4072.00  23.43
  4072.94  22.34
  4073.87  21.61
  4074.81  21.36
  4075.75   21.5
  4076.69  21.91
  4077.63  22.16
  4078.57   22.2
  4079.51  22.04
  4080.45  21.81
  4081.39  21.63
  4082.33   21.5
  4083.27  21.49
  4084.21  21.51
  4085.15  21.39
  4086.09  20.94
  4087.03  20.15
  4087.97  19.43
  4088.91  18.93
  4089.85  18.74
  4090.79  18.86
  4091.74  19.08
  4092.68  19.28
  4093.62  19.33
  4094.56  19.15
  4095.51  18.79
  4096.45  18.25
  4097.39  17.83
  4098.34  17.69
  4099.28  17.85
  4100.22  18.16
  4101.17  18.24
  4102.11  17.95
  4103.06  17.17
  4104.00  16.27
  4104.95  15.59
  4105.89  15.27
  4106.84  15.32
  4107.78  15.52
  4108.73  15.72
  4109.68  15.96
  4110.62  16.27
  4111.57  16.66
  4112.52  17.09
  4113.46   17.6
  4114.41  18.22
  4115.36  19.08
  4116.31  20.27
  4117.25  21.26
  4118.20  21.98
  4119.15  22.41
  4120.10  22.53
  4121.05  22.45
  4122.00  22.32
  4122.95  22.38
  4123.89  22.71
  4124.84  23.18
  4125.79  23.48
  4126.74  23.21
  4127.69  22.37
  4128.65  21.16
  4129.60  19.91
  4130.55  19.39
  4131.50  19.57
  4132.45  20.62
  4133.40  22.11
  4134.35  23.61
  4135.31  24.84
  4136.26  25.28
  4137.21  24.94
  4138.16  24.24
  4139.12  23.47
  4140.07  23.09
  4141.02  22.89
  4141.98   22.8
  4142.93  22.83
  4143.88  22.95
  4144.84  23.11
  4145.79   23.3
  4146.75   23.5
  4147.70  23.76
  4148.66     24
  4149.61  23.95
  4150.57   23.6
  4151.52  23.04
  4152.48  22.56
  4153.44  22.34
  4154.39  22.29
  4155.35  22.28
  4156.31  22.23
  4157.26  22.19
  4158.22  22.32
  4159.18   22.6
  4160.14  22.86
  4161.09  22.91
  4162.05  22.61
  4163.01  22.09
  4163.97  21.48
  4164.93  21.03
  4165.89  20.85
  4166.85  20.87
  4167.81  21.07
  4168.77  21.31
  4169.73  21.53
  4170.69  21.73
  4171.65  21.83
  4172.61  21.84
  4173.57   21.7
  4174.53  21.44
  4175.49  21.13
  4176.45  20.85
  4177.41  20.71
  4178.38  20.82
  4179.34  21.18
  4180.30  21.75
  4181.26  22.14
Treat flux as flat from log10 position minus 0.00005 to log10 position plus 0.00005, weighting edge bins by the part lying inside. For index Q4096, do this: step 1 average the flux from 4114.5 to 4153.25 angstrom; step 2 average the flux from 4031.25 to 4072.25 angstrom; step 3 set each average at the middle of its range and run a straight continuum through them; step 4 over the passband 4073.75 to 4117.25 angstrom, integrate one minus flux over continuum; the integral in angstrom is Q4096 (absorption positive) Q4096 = 7.84 angstrom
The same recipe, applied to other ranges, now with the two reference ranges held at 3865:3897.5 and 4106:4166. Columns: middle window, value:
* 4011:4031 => -2.71 angstrom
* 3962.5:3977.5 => 3.01 angstrom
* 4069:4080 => -0.90 angstrom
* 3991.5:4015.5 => -3.09 angstrom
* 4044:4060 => -2.08 angstrom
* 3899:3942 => 1.57 angstrom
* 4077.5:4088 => -0.17 angstrom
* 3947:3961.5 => 0.49 angstrom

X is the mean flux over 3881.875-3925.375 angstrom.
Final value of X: 18.7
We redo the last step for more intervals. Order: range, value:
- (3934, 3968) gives 18.2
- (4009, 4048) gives 23.2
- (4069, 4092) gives 21.5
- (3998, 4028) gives 23.5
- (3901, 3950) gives 18.9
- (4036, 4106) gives 21.9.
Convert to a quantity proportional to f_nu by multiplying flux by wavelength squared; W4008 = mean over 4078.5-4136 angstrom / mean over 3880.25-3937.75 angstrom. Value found 1.2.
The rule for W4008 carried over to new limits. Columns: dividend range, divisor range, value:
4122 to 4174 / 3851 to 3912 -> 1.33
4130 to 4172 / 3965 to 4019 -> 1.22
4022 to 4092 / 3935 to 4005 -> 1.26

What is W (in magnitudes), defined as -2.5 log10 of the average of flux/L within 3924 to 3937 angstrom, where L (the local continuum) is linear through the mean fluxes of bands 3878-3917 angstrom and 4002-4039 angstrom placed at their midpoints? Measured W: 0.19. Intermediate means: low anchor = 18.4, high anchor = 23.1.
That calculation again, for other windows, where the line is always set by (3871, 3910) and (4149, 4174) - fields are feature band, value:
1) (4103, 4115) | 0.30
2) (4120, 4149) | -0.05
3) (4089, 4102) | 0.15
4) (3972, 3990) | 0.16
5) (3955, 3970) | 0.19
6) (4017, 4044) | -0.13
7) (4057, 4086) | -0.10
